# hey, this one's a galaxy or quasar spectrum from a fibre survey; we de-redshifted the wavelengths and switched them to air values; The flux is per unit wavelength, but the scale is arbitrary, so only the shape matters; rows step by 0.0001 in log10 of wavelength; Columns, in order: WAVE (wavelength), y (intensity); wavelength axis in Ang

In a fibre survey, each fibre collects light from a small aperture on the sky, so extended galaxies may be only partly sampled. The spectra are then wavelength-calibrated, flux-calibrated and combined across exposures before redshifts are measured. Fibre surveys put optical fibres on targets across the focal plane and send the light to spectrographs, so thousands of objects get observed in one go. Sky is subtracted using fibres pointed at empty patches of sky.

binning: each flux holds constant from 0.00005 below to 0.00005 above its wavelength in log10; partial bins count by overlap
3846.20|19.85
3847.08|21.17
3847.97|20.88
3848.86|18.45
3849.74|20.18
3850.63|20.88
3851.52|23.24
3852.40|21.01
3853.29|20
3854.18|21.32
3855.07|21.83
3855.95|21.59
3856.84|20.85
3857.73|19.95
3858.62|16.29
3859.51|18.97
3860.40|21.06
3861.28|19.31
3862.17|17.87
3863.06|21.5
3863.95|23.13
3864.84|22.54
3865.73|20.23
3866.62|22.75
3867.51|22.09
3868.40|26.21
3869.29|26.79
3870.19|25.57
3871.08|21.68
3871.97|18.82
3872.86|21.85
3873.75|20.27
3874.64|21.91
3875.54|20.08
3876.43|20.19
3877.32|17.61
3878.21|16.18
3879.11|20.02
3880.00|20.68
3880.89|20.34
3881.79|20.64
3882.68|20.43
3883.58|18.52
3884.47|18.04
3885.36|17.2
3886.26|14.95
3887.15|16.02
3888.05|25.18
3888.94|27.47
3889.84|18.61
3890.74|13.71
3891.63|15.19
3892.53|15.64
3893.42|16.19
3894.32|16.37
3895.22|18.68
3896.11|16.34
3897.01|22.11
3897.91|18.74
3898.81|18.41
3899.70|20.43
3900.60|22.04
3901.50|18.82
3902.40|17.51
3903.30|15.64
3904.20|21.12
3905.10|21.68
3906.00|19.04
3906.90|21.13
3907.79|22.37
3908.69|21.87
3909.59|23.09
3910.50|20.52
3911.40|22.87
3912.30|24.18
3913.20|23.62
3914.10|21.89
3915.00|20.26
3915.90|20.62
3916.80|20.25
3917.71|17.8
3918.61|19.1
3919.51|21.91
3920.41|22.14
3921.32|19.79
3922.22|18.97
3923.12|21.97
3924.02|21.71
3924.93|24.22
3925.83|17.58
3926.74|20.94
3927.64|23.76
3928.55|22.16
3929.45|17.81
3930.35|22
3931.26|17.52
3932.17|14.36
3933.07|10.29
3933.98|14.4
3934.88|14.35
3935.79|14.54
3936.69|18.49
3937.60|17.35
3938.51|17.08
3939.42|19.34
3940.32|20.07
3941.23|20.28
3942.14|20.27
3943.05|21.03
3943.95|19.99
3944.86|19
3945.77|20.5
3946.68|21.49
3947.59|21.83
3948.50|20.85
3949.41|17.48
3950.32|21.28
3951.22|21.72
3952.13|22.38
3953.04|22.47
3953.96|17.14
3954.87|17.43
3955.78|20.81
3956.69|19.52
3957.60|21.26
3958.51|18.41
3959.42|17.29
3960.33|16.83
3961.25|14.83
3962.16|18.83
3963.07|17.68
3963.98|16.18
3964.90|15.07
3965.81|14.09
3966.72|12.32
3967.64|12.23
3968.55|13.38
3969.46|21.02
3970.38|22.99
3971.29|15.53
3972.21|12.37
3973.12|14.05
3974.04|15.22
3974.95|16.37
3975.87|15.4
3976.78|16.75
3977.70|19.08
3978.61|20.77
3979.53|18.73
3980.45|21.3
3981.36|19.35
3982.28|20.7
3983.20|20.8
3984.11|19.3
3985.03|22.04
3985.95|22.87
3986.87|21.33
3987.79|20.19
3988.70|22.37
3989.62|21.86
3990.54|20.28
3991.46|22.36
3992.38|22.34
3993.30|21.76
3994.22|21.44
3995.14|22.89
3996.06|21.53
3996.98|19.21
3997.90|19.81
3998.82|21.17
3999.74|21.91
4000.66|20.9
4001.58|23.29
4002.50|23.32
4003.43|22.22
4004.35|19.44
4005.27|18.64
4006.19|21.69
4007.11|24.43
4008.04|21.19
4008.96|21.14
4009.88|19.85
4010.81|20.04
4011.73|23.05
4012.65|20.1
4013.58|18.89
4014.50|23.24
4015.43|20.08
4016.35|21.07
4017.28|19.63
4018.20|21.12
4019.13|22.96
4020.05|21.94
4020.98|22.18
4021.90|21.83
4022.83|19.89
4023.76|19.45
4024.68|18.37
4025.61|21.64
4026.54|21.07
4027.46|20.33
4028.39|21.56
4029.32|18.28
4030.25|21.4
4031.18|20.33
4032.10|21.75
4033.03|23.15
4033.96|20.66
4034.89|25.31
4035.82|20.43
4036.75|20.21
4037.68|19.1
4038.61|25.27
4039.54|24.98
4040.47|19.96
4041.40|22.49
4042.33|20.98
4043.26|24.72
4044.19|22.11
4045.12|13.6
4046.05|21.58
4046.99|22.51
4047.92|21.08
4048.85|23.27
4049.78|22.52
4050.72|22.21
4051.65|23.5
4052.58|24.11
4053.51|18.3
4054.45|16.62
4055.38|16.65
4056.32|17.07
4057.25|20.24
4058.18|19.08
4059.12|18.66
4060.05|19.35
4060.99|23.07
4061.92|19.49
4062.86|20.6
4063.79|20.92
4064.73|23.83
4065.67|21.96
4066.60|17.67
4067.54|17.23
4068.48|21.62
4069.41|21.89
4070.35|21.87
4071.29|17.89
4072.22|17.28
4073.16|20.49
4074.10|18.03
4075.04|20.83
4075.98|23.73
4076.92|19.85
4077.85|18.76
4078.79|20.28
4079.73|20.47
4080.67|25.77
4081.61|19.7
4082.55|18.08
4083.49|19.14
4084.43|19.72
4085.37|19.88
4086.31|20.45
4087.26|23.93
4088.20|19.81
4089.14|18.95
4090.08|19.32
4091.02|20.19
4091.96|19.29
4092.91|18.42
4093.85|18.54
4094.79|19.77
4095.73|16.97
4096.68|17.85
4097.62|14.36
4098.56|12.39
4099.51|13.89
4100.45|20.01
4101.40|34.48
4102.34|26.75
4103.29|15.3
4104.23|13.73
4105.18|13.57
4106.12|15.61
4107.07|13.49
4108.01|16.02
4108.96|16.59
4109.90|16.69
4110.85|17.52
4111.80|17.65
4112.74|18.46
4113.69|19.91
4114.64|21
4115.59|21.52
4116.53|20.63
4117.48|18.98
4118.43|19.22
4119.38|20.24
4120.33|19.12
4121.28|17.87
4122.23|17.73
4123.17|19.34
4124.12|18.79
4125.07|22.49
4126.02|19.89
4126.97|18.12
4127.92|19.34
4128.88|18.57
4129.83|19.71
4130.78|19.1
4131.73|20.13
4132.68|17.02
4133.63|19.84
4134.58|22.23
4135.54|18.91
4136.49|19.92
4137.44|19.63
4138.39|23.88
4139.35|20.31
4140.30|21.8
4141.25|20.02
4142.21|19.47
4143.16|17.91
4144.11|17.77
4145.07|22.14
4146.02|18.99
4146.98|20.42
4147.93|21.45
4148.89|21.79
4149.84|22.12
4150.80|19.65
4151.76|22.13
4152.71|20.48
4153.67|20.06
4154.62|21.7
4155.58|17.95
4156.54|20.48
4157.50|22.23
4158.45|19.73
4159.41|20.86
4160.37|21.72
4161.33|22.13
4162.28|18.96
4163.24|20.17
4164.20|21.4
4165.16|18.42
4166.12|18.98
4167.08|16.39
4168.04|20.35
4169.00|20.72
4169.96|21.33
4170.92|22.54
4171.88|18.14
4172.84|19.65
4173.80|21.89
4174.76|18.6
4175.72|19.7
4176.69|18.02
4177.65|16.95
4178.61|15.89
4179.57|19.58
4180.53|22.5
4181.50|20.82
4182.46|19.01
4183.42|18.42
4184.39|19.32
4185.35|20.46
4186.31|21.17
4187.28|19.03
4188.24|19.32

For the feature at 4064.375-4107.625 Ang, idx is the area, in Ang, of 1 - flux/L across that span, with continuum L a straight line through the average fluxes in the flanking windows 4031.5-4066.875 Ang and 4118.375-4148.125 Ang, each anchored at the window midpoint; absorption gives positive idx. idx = 2.3 Ang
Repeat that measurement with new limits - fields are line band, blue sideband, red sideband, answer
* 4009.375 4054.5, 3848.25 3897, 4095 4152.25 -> -4.0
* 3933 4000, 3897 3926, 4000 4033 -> 6.4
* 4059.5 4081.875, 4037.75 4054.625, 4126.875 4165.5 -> 0.8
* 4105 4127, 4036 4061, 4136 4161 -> 2.4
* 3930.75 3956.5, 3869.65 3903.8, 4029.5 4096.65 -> 1.2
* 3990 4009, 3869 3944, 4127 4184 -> -1.7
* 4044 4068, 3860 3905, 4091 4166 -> -0.9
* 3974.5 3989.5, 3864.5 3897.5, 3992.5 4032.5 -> 0.7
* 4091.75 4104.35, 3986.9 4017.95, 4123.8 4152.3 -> 1.0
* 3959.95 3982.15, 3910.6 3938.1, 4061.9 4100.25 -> 3.2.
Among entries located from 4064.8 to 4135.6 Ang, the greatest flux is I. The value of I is 34.48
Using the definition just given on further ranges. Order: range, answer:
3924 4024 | 24.43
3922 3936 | 24.22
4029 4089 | 25.77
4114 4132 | 22.49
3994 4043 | 25.31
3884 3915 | 27.47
